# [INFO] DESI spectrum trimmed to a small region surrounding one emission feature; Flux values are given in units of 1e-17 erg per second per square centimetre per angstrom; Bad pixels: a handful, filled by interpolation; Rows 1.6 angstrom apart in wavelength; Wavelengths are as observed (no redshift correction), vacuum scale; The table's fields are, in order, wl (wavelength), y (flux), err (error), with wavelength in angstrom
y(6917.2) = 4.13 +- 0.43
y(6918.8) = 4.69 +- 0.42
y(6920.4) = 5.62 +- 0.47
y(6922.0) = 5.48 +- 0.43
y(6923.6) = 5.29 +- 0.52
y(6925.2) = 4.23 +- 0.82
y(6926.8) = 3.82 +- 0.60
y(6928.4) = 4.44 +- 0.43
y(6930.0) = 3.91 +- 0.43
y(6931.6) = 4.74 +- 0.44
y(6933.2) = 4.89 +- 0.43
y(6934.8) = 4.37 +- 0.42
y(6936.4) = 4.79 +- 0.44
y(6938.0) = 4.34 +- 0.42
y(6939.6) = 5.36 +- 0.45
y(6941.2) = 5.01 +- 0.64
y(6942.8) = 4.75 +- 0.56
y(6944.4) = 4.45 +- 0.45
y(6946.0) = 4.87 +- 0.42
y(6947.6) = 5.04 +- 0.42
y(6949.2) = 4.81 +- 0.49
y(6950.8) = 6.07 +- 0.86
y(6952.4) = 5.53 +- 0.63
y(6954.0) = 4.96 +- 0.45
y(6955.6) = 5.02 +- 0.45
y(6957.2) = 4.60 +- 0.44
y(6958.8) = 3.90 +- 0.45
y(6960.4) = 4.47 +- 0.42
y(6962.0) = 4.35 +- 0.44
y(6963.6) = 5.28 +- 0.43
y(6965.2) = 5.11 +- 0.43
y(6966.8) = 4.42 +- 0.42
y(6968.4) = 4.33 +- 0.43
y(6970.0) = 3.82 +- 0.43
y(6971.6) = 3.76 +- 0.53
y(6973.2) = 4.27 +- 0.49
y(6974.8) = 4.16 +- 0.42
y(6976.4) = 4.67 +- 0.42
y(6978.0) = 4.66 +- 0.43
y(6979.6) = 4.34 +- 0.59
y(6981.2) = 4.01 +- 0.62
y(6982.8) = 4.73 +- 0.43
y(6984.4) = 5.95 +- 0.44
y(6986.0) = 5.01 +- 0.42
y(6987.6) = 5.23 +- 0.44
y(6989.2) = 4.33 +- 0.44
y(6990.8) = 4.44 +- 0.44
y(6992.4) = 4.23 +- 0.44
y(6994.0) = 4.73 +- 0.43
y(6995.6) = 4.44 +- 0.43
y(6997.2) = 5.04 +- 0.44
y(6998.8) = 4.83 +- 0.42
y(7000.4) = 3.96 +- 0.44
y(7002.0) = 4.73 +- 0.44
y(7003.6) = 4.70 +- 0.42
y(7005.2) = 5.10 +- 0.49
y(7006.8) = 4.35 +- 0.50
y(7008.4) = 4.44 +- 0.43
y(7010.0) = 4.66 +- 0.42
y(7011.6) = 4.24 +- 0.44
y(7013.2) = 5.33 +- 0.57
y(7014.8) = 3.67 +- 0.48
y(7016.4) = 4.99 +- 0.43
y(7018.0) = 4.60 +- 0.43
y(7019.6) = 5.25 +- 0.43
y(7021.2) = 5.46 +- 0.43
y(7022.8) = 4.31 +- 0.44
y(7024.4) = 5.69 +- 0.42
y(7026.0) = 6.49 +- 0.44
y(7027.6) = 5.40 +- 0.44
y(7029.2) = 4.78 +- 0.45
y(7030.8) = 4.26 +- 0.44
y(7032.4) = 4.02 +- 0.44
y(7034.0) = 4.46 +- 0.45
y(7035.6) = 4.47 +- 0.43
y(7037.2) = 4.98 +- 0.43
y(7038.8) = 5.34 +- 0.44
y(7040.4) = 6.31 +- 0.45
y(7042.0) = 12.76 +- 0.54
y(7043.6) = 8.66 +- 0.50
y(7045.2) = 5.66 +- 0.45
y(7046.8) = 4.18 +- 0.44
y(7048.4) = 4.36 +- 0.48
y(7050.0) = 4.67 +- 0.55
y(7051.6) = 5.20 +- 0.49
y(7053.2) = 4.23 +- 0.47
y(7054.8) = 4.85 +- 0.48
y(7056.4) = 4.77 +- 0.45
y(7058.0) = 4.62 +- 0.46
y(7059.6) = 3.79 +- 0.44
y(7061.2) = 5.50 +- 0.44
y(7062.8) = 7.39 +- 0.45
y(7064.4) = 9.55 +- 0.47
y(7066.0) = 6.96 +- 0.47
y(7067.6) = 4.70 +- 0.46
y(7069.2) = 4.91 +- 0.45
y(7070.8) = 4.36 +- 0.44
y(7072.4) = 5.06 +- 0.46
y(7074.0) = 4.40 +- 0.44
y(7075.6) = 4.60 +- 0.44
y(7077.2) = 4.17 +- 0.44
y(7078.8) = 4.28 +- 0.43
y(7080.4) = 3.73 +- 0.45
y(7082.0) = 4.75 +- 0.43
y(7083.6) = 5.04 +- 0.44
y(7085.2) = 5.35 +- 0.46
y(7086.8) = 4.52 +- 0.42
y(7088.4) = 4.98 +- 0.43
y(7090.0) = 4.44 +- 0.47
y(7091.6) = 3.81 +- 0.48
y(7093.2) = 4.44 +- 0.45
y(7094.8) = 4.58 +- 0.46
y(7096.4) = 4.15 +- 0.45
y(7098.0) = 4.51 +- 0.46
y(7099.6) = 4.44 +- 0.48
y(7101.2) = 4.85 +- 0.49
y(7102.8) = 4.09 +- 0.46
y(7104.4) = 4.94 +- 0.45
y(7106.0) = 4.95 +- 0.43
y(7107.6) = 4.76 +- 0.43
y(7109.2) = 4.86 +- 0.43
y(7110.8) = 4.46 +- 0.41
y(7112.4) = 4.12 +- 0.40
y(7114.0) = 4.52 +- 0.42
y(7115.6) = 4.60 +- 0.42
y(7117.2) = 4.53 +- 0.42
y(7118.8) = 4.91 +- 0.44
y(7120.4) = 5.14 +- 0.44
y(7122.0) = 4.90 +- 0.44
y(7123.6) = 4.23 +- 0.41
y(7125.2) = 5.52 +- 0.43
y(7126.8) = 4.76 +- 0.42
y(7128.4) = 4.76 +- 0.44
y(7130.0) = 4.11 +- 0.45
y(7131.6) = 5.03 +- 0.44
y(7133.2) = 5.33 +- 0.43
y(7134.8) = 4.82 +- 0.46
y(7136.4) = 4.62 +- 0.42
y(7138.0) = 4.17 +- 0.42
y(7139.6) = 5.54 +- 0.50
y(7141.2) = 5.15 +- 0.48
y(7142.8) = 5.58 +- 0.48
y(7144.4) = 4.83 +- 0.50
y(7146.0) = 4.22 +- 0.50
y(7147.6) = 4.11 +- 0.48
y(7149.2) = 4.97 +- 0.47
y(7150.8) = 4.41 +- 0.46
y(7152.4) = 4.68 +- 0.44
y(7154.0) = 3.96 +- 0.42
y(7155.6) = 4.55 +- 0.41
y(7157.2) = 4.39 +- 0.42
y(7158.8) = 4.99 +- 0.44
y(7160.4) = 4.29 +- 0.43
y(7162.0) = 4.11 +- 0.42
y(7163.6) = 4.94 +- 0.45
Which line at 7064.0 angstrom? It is [N II] 6583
